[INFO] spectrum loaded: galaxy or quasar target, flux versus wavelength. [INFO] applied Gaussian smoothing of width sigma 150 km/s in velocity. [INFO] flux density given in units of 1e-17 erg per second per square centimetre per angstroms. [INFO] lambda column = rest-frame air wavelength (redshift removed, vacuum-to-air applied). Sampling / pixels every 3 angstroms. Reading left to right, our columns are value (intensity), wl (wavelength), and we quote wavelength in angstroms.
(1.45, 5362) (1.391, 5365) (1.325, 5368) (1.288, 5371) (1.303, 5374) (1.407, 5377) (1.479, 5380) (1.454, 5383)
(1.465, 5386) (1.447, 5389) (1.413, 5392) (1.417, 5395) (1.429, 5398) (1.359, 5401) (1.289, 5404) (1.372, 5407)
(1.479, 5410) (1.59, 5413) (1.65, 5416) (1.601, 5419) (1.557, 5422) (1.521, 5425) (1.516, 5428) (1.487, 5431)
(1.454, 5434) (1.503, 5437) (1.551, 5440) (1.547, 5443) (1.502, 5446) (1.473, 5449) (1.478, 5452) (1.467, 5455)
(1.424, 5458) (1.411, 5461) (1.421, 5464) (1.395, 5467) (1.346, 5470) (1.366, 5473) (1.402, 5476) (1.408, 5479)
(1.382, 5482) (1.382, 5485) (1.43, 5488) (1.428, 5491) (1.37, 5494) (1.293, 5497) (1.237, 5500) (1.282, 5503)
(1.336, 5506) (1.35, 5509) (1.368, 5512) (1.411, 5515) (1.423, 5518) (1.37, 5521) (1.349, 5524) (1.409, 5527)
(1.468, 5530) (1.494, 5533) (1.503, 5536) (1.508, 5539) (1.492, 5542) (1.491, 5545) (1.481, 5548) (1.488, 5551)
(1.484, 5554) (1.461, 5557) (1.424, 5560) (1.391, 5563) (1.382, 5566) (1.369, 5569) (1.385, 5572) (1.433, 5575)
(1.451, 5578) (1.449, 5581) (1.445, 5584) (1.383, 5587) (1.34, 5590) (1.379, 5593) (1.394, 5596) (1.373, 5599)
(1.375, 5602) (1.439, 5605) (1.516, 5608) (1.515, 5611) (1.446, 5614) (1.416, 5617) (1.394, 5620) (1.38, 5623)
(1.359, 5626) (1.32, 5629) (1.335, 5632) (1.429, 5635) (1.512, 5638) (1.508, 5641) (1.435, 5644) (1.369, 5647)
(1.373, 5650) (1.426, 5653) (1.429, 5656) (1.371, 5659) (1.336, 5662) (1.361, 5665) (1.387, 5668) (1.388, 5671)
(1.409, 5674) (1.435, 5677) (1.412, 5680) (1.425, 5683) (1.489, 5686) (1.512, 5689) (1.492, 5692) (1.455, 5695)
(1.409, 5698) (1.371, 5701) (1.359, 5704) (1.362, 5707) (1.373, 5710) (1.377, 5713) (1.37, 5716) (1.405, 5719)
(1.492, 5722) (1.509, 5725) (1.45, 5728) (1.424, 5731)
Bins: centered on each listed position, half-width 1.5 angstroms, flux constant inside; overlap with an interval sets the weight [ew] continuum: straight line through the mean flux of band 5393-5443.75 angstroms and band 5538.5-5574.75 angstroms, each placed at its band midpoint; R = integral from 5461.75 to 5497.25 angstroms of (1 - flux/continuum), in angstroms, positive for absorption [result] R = 1.9 angstroms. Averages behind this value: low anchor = 1.49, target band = 1.39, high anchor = 1.44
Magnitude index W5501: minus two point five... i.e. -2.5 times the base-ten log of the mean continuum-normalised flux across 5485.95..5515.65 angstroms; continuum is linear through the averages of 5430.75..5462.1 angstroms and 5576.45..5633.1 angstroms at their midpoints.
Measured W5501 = 0.083 mag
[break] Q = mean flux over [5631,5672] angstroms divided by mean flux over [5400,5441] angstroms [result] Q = 0.9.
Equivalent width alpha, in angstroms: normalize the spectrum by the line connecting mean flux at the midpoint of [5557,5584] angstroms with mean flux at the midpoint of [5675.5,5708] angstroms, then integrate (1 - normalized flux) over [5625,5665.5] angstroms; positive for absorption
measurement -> 0.7 angstroms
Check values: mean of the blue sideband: 1.42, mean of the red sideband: 1.43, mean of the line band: 1.4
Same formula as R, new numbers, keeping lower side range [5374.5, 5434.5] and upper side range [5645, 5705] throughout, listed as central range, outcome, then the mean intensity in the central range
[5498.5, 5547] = 1.2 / 1.41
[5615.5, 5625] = 0.2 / 1.39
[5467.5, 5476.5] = 0.5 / 1.37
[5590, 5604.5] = 0.5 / 1.38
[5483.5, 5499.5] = 0.9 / 1.37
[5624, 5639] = 0.4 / 1.39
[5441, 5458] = -0.4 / 1.49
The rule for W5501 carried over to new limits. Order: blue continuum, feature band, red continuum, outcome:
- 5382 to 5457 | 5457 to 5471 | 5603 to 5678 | 0.05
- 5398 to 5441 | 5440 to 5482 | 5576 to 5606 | 0.03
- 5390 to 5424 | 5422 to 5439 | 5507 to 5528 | -0.04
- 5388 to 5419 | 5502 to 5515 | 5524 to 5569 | 0.09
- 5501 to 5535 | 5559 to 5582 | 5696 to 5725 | -0.02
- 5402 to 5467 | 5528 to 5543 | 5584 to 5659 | -0.03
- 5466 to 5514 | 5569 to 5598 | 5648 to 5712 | -0.02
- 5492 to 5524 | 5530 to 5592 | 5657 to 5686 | -0.06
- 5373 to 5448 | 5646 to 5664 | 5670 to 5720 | 0.03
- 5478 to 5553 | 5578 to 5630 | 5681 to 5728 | 0.01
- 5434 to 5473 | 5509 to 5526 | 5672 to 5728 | 0.05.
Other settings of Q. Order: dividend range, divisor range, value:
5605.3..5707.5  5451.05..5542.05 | 1.01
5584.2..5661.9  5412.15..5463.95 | 0.93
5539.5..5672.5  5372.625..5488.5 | 0.98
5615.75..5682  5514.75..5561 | 0.96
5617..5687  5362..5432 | 0.97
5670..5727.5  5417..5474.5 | 0.96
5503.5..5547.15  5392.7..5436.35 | 0.96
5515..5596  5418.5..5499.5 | 0.99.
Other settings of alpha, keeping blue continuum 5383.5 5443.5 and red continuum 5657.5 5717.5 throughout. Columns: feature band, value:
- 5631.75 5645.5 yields -0.34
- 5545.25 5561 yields -0.31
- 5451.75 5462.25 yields 0.19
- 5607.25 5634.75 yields 0.31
